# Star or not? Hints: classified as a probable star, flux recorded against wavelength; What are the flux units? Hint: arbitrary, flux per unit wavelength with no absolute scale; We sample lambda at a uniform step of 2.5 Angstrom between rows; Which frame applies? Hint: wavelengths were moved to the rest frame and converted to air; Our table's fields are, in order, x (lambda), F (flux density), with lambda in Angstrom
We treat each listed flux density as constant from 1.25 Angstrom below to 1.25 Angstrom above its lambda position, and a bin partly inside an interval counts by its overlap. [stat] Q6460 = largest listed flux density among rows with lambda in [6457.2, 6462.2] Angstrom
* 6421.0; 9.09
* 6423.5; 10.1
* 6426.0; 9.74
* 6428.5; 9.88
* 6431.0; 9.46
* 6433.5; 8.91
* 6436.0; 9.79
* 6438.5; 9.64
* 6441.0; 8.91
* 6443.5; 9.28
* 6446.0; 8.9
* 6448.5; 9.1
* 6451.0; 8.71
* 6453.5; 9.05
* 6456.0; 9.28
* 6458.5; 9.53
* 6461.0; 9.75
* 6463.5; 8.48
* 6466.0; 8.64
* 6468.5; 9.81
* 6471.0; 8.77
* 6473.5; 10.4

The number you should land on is 9.75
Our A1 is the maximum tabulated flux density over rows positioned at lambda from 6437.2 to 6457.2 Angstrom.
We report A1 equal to 9.64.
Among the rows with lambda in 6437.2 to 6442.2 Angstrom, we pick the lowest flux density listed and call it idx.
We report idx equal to 8.91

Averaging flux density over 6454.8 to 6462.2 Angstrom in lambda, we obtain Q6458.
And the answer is 9.52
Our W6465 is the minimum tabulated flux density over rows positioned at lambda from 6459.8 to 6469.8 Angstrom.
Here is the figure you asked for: 8.48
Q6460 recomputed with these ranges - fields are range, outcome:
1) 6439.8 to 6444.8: 9.28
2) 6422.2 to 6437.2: 10.1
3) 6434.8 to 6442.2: 9.79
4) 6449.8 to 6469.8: 9.81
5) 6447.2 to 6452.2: 9.1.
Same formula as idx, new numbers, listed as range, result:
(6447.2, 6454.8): 8.71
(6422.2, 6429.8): 9.74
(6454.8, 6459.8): 9.28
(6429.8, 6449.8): 8.9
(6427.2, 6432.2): 9.46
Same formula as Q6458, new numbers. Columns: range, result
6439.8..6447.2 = 9.03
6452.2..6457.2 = 9.16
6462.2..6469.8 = 8.98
